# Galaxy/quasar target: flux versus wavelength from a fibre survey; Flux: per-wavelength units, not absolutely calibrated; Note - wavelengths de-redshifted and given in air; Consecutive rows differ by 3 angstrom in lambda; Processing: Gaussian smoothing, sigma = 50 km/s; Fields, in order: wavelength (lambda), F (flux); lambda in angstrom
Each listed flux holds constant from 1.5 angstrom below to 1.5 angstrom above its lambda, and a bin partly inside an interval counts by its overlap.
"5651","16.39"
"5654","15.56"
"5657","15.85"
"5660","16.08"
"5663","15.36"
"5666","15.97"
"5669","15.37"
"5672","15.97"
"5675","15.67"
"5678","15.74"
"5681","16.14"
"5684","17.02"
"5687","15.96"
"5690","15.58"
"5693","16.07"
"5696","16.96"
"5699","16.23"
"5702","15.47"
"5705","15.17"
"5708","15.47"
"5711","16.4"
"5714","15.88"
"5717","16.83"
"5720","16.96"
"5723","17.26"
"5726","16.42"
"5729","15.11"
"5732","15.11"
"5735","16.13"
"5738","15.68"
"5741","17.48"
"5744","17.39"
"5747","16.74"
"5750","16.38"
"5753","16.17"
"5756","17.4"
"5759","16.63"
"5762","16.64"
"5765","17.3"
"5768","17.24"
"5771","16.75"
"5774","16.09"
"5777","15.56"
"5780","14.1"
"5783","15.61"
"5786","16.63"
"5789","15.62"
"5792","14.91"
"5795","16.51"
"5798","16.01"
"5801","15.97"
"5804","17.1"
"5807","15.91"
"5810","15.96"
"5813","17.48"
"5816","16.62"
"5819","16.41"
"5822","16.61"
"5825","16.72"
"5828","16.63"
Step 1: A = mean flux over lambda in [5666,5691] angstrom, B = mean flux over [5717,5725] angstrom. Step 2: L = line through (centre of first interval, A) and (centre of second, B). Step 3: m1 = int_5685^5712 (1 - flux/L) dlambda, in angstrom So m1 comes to 0.83 angstrom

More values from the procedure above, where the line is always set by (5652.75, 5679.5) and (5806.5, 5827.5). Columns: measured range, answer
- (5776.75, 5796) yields 1.0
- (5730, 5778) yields -1.0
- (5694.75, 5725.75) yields -0.6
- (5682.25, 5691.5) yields -0.2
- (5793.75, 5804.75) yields 0.1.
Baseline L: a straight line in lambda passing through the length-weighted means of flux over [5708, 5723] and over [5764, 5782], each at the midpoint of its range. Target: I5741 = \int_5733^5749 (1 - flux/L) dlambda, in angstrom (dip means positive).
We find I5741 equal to -0.3 angstrom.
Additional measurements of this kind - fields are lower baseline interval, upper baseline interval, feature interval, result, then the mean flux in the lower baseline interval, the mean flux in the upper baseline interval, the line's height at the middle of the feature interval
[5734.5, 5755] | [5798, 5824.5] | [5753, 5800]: 1.0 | 16.6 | 16.5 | 16.6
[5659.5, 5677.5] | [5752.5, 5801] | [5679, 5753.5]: -1.5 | 15.7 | 16.2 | 15.9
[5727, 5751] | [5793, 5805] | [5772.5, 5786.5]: 0.7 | 16.3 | 16.3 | 16.3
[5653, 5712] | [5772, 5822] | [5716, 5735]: -0.4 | 15.9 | 16.1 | 16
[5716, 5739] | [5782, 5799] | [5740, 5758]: -0.9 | 16.2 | 15.9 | 16.1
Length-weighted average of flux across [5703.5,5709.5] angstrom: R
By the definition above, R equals 15.3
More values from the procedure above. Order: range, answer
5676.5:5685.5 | 16.3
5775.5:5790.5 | 15.5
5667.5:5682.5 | 15.8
